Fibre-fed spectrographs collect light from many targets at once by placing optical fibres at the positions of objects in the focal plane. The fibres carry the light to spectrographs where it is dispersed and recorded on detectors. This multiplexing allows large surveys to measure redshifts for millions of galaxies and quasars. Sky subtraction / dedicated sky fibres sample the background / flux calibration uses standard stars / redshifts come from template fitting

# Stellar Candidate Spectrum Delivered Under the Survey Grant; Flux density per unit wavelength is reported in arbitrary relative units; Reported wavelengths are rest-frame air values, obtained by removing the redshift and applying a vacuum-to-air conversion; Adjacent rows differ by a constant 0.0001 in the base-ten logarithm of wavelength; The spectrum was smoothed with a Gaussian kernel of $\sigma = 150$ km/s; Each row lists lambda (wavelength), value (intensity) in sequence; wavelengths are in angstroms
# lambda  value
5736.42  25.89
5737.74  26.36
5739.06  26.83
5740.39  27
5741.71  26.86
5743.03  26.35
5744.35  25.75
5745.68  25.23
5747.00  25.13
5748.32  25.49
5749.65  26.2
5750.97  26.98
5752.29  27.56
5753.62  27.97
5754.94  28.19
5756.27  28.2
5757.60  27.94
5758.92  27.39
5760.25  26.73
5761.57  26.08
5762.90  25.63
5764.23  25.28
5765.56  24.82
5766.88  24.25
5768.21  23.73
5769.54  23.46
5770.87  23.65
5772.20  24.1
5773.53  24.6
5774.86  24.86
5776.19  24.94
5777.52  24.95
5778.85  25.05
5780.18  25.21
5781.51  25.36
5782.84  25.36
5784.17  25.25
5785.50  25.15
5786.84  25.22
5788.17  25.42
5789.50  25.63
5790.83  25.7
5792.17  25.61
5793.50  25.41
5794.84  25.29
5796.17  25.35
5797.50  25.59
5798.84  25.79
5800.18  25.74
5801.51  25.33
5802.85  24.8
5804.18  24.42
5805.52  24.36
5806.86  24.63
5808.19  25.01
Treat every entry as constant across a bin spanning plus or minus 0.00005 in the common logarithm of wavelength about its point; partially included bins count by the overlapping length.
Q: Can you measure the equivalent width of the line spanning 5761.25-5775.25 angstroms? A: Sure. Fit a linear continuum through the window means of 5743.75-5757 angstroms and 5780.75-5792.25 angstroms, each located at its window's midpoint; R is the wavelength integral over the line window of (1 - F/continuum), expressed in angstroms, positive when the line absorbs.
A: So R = 0.80 angstroms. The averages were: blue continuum 26.7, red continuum 25.4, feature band 24.5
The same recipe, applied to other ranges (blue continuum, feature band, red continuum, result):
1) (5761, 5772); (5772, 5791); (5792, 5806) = -0.2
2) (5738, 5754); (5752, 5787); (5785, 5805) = 0.5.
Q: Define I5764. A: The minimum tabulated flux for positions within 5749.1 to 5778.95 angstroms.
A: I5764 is 23.46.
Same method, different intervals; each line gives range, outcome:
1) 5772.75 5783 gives 24.6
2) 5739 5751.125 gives 25.13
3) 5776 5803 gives 24.8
